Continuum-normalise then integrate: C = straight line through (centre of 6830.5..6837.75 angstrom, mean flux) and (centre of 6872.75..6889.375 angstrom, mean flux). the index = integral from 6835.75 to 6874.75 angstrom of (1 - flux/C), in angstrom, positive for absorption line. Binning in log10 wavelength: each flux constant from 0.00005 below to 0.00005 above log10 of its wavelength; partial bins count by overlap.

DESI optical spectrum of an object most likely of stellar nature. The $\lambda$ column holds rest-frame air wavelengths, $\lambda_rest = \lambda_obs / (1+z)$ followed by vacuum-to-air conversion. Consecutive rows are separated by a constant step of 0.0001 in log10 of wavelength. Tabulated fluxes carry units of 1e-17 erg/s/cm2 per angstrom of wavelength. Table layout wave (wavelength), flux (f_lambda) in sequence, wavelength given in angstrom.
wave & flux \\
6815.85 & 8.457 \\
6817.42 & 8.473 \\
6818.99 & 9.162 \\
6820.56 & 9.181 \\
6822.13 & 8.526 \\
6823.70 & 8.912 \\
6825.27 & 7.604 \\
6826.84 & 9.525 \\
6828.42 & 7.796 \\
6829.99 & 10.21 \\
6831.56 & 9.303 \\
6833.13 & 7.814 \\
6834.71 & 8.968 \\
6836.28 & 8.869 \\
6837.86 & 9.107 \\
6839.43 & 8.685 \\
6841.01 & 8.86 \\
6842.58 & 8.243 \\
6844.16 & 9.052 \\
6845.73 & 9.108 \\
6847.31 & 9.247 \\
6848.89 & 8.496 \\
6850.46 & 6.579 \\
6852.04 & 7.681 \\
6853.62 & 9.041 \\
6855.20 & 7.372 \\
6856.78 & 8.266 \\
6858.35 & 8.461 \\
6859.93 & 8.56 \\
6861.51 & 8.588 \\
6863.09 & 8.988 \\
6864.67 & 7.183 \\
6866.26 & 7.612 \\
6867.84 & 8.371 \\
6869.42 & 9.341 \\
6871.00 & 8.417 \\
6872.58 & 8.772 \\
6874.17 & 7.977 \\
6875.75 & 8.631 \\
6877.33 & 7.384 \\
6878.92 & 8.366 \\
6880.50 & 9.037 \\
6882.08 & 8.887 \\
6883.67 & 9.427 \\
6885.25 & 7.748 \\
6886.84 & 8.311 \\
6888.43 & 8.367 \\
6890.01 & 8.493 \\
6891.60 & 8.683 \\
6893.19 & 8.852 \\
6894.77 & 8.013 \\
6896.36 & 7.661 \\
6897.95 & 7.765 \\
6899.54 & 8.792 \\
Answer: 1.0 angstrom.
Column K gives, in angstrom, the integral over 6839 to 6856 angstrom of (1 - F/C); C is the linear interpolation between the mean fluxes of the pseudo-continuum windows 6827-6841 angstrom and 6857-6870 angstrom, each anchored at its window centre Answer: 0.5 angstrom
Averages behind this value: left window 8.87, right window 8.37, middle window 8.39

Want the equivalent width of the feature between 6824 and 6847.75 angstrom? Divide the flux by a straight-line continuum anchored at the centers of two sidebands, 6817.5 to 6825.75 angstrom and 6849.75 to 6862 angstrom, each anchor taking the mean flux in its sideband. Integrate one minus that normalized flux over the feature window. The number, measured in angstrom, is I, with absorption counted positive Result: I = -1.1 angstrom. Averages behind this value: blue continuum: 8.7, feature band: 8.82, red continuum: 8.07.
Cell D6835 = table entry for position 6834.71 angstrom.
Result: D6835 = 8.968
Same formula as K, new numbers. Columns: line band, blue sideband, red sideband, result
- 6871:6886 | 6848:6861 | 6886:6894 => -0.1 angstrom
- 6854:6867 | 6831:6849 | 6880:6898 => 0.8 angstrom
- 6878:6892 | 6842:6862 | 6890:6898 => -0.5 angstrom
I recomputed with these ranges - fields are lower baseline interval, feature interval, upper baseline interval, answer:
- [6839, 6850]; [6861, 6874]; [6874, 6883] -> 0.2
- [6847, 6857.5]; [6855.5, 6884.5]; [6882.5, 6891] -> -0.6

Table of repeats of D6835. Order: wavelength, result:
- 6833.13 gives 7.814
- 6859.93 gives 8.56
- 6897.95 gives 7.765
